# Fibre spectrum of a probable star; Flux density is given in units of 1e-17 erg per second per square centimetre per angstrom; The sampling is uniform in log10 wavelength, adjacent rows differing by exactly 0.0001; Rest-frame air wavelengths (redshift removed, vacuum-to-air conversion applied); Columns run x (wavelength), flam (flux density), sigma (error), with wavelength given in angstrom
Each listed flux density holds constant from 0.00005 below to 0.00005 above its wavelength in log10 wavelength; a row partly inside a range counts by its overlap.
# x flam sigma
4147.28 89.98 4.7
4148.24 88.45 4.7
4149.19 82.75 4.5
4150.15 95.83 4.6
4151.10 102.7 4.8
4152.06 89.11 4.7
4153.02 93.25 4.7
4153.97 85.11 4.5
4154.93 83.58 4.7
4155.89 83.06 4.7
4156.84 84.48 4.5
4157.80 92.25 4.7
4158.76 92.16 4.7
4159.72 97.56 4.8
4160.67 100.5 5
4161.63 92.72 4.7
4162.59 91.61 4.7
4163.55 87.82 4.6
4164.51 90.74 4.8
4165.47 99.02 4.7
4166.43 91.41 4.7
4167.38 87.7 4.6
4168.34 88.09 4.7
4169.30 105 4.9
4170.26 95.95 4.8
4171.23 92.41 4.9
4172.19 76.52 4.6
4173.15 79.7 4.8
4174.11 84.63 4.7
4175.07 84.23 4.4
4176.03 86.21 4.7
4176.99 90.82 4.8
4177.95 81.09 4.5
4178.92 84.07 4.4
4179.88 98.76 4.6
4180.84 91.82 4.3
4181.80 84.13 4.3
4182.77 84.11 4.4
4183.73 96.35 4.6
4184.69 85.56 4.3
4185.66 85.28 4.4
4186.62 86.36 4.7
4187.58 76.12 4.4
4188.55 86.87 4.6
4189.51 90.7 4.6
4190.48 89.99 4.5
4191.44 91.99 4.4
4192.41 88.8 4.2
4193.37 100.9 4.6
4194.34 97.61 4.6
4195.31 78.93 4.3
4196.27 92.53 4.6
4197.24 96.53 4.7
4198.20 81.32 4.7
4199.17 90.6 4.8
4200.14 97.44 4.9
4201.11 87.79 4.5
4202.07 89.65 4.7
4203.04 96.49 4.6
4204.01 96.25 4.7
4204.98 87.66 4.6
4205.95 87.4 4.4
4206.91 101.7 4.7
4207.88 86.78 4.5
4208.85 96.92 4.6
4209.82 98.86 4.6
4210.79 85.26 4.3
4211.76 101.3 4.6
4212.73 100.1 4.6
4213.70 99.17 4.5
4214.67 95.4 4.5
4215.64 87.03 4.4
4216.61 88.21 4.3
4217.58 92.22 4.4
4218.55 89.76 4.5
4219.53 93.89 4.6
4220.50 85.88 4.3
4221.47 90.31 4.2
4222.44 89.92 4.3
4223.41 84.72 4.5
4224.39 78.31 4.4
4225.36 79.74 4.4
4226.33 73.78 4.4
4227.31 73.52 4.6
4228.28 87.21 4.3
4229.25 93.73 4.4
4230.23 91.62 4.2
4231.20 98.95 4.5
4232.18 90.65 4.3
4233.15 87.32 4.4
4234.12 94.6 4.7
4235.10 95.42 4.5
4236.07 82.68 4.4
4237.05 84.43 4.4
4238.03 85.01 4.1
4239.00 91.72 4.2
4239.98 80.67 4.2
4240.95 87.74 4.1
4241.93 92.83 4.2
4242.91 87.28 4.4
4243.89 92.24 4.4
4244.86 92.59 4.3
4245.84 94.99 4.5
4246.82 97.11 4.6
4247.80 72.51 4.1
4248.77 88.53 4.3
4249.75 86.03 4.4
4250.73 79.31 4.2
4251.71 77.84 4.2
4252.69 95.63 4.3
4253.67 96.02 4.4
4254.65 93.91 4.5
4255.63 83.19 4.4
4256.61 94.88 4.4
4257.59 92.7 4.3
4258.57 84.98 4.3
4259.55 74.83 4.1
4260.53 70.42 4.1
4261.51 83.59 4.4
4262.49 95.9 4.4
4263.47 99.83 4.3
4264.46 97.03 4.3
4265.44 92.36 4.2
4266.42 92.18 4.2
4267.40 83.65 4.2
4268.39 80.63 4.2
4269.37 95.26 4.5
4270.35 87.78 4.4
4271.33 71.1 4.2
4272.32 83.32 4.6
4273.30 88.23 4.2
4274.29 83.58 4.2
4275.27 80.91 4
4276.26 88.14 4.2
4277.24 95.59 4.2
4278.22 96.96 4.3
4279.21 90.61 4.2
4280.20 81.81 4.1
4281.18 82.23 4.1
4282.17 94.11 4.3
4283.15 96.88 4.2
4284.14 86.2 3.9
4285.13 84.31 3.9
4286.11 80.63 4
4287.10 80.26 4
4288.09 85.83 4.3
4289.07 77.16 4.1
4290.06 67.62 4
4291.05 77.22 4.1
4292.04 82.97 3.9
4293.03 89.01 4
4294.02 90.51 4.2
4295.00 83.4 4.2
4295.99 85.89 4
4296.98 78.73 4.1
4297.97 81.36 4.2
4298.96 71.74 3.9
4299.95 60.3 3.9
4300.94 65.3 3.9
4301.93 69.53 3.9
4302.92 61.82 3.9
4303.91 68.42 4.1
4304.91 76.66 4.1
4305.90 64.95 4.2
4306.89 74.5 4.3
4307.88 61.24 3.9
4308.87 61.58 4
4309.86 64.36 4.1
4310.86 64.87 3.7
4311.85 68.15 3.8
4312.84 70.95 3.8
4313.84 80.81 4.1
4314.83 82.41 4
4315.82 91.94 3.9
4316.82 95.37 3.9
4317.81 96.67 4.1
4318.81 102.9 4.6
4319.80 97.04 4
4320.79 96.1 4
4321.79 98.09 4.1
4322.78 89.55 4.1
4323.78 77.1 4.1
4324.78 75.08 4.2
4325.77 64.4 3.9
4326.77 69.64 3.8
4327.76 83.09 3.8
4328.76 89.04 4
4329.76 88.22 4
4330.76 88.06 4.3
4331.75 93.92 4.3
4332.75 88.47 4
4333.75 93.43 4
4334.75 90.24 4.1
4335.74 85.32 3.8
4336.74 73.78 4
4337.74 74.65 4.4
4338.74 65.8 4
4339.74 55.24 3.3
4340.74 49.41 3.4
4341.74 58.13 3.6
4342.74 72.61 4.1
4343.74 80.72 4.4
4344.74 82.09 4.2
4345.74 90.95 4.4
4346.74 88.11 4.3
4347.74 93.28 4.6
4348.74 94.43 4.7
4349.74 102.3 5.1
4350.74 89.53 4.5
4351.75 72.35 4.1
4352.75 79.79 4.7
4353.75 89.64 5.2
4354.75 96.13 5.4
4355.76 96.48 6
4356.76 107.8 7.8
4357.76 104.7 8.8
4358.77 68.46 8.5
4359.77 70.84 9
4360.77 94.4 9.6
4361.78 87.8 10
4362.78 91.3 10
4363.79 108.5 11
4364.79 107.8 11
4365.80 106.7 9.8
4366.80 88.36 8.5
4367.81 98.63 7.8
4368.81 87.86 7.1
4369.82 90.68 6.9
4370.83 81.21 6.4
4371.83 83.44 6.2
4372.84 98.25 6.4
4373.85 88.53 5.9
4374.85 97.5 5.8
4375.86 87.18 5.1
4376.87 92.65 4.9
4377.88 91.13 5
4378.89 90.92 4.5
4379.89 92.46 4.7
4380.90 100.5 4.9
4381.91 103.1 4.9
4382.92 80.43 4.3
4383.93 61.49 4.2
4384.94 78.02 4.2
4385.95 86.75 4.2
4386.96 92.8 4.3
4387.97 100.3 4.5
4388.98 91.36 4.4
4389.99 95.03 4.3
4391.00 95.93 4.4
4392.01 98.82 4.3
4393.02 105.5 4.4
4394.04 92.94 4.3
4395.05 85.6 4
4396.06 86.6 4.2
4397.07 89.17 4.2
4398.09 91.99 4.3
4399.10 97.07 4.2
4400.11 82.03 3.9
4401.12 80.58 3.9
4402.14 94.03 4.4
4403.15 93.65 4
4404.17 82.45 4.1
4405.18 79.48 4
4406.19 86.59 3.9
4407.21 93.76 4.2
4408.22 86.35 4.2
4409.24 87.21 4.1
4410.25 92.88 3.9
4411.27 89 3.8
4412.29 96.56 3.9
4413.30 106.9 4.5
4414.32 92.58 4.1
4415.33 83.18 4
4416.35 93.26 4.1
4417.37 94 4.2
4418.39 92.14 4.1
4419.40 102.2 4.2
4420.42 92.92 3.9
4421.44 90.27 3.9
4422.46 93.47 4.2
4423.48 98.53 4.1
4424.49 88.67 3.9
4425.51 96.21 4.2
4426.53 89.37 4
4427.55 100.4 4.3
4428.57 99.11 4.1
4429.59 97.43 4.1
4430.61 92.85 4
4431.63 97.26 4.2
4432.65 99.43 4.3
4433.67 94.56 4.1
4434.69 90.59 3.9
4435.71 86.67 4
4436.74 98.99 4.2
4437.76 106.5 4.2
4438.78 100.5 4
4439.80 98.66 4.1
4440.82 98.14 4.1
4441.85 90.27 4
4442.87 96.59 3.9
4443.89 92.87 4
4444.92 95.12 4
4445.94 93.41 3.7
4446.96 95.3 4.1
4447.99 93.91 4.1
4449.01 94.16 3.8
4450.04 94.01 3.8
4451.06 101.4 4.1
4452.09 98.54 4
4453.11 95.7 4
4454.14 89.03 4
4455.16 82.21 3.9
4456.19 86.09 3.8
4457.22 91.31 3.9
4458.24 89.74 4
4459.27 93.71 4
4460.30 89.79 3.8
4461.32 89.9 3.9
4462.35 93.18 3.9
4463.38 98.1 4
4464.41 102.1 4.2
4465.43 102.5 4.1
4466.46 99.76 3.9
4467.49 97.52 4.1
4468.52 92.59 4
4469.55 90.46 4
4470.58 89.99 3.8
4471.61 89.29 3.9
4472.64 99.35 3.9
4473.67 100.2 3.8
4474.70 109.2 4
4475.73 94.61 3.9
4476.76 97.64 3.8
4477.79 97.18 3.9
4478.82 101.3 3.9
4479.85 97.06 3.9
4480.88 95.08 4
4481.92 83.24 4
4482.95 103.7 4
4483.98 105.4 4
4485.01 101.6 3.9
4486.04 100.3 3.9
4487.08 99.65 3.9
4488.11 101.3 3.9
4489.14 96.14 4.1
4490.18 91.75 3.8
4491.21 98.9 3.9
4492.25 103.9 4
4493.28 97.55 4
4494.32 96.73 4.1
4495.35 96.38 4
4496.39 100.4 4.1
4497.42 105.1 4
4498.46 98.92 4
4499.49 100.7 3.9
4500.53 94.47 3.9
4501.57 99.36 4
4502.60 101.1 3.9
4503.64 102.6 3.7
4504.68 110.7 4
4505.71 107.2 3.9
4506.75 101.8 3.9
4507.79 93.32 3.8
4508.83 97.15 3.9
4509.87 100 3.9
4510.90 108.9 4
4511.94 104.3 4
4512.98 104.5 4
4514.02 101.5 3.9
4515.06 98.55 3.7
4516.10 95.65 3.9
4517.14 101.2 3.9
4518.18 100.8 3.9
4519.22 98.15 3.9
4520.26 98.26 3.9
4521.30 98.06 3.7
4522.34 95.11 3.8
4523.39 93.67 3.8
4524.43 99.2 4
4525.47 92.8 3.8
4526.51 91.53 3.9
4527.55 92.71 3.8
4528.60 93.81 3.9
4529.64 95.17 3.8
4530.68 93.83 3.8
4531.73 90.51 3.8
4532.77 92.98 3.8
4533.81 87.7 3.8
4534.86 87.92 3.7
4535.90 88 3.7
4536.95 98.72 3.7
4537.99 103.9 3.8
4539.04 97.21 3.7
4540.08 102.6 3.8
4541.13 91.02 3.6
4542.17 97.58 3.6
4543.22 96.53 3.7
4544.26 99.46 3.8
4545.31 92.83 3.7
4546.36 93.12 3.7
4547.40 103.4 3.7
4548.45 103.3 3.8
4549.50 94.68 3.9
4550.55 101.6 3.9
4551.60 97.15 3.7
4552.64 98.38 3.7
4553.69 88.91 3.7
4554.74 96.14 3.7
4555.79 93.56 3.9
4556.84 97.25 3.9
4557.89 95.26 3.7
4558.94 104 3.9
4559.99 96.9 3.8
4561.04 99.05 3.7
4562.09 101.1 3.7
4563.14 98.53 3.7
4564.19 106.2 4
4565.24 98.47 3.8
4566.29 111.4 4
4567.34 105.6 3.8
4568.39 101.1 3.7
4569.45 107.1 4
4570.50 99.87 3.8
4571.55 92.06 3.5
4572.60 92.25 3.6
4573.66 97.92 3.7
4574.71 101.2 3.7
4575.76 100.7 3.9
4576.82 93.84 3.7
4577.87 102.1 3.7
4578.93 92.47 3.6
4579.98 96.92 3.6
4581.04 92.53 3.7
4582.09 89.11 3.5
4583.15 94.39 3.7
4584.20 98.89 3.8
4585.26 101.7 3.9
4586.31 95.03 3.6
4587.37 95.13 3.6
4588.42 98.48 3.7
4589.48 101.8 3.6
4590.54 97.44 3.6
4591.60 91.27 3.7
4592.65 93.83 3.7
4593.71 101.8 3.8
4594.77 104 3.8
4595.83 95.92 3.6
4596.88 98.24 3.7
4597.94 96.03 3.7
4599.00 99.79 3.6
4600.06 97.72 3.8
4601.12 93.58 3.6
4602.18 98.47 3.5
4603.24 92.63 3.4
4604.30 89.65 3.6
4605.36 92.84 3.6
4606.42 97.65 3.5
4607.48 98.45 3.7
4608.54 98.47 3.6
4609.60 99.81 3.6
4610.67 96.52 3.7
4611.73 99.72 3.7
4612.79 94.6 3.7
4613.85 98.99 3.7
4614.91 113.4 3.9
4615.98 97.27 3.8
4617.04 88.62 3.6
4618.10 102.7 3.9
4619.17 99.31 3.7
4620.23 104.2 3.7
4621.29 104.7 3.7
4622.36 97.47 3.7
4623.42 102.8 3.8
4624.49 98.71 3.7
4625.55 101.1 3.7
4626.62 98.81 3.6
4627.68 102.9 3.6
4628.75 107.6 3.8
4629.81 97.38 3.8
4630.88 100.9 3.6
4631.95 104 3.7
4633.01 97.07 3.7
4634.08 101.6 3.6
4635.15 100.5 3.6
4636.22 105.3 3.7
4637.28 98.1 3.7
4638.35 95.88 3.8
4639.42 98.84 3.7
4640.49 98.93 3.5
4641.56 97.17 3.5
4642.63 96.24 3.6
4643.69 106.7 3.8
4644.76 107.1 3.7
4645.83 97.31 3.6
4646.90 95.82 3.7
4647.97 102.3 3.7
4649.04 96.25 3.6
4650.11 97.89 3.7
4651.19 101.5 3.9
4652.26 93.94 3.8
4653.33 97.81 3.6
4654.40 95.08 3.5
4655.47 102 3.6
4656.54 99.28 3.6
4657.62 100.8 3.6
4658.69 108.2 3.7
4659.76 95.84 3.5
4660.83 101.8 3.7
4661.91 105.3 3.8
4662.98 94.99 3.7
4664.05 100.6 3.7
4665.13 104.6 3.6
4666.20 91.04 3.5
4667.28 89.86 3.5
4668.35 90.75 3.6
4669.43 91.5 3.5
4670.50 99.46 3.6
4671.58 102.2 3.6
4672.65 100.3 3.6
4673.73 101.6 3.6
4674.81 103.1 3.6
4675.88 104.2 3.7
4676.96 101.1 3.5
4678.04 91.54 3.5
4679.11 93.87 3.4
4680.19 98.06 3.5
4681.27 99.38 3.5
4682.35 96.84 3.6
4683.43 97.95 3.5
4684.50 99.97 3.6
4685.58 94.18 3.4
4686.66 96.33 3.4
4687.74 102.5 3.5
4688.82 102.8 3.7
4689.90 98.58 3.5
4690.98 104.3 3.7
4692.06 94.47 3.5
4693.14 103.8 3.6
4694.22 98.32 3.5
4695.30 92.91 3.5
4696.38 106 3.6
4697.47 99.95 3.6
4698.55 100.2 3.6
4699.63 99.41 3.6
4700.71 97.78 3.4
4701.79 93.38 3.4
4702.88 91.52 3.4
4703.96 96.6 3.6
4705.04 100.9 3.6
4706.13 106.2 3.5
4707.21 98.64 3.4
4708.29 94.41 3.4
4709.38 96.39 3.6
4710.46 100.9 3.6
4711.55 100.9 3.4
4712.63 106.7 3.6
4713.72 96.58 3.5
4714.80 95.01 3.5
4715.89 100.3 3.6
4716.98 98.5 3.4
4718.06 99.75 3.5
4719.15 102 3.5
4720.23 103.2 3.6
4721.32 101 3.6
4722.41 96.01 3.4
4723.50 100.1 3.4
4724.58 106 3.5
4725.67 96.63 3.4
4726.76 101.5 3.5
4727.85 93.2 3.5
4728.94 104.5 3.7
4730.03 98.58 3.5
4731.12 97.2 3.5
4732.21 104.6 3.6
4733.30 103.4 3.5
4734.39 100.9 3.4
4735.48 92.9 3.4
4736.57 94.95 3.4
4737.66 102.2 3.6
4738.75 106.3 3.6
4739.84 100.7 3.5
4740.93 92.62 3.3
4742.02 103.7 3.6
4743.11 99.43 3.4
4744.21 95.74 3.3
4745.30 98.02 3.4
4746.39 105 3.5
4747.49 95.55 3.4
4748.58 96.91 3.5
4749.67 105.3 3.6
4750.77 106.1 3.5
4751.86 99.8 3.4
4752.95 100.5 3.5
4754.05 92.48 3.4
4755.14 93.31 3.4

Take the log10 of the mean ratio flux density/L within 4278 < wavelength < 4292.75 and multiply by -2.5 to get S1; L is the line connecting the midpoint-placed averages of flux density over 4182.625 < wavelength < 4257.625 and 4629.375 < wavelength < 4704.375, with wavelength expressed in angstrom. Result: 0.08 mag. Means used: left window 89.6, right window 98.9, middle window 84.1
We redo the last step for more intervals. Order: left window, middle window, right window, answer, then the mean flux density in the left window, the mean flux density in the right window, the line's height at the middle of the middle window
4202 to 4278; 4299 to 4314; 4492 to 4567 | 0.33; 88.8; 98.2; 91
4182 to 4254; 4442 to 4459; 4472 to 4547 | 0.04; 89.4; 98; 96.3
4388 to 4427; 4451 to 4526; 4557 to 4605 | -0.03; 91.9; 98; 94.8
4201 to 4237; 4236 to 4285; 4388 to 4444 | 0.04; 90.2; 93.3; 90.9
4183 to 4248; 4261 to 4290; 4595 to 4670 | 0.05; 89.8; 98.9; 91.1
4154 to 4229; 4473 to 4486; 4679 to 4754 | -0.04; 89.6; 99.4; 95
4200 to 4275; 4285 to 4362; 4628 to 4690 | 0.13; 88.9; 99.2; 91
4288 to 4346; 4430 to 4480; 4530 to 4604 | -0.08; 78.3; 97.3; 88.8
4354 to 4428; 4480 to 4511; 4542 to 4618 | -0.05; 91.8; 97.8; 95.1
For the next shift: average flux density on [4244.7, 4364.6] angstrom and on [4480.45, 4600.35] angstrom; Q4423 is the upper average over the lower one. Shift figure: 1.17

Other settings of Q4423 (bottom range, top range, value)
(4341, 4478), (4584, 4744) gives 1.07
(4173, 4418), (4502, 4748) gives 1.14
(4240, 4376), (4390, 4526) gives 1.13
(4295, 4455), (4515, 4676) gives 1.12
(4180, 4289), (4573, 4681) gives 1.11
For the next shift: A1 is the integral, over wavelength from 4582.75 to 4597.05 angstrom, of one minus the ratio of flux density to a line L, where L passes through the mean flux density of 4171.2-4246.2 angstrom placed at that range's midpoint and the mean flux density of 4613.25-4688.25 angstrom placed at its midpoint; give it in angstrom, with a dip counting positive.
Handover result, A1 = 0.0 angstrom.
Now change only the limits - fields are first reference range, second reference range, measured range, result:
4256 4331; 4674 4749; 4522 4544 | -0.6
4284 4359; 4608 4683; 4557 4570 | -1.0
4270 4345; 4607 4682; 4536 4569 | -1.6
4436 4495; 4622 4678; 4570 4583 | 0.3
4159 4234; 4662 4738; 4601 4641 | -0.7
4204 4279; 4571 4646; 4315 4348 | 3.0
